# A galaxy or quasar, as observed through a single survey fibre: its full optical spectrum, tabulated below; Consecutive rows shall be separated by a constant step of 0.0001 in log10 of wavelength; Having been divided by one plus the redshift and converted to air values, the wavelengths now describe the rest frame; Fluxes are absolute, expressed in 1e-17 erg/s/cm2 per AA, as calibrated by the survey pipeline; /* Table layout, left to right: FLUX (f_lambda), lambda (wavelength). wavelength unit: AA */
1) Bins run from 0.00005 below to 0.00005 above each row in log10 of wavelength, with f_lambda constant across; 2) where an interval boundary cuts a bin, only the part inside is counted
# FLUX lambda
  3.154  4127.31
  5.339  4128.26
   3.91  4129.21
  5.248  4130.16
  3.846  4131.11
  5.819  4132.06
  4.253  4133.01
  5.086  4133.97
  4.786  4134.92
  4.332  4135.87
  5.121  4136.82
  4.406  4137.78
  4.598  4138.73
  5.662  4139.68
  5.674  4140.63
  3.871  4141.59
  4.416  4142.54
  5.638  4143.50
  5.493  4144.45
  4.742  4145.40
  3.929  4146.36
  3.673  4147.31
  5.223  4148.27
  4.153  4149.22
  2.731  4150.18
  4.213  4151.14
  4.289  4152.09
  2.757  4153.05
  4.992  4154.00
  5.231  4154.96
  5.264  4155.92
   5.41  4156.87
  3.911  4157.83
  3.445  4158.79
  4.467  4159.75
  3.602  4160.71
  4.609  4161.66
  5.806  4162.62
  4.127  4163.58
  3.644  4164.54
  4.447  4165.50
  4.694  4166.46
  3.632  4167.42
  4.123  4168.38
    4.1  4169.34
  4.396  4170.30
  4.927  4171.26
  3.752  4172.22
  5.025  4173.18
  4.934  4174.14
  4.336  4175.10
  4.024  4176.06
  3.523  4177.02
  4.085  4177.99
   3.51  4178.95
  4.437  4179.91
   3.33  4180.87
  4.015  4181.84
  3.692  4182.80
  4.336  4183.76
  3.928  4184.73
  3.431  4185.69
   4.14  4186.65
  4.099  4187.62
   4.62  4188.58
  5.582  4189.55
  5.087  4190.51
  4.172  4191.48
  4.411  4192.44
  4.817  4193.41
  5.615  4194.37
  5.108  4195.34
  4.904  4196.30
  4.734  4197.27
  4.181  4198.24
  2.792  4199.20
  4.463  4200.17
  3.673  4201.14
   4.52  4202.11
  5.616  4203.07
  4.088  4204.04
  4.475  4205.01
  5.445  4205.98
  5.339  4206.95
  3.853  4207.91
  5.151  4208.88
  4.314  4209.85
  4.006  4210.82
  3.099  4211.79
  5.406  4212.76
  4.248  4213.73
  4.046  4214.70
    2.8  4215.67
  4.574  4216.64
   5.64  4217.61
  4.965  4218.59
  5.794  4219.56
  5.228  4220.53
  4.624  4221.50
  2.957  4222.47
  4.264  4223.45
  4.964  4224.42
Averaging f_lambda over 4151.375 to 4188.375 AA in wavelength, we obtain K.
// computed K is 4.23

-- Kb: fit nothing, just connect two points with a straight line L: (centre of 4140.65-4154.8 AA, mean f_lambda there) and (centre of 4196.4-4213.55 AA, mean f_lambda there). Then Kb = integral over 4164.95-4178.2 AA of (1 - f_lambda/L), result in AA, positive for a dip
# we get 0.3 AA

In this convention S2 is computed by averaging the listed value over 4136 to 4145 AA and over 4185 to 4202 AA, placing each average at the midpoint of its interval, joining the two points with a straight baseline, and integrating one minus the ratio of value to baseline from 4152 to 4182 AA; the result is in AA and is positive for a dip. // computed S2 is 2.7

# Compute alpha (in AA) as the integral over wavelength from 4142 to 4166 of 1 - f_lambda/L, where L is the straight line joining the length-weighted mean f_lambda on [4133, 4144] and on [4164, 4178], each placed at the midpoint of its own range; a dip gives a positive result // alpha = 0.8 AA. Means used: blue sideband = 4.84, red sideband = 4.25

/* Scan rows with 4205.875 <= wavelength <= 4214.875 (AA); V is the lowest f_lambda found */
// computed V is 3.099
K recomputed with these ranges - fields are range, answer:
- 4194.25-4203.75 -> 4.51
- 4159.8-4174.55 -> 4.39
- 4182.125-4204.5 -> 4.43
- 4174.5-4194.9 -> 4.25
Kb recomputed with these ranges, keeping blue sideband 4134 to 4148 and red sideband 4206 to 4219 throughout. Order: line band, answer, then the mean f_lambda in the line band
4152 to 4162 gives 0.70 AA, 4.36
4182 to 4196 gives 0.16 AA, 4.5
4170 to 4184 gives 1.39 AA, 4.15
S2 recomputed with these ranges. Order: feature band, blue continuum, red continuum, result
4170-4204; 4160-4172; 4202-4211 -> 1.4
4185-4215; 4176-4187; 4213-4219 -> -2.5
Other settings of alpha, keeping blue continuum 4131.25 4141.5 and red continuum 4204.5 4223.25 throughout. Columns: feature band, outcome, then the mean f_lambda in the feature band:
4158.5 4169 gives 1.13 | 4.25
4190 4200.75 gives 0.10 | 4.57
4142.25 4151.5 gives 0.80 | 4.42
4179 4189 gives 1.47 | 3.98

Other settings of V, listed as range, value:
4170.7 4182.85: 3.33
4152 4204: 2.757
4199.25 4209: 3.673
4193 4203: 2.792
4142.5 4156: 2.731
